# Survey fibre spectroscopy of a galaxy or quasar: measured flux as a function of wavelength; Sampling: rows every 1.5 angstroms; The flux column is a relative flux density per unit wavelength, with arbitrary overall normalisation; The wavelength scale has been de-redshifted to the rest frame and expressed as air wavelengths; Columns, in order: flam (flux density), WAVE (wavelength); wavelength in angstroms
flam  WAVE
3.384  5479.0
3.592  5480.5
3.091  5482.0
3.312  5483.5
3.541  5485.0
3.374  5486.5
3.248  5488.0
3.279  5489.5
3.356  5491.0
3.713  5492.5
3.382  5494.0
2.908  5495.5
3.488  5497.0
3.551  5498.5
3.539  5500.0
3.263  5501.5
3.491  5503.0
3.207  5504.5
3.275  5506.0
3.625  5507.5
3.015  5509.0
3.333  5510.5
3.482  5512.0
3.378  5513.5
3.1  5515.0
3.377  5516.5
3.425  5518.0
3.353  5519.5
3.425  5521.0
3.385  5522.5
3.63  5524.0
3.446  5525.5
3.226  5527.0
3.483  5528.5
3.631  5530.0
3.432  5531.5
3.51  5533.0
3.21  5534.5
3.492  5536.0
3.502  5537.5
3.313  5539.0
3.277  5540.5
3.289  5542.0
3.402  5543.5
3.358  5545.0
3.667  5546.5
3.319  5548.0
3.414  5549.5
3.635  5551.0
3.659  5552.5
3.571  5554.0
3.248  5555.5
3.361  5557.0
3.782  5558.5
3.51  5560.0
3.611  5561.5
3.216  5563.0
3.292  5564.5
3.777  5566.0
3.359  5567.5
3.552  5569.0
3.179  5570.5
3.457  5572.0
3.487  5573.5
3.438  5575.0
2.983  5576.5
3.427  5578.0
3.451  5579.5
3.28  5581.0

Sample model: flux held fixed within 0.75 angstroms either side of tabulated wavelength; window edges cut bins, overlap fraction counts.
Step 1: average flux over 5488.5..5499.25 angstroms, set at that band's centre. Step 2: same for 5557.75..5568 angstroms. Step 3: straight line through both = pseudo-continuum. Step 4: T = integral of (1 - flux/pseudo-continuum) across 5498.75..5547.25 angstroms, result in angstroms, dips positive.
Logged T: 0.6 angstroms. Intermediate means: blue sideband 3.38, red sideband 3.51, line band 3.39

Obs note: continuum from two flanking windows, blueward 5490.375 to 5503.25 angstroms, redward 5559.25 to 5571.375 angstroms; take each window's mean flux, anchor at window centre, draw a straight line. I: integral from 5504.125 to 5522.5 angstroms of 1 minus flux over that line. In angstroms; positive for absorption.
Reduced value 0.41 angstroms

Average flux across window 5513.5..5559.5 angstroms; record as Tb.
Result 3.43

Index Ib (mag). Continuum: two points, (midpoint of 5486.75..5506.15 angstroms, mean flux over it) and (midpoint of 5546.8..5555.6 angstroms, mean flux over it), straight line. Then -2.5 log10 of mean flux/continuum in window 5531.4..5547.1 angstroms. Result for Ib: 0.022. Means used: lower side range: 3.36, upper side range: 3.5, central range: 3.4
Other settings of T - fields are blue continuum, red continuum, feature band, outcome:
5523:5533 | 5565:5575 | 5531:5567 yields 0.2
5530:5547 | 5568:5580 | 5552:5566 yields -0.4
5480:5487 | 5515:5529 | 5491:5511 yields 0.1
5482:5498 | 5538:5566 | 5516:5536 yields -0.1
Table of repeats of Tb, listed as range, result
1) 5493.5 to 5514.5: 3.35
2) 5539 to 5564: 3.45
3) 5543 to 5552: 3.47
